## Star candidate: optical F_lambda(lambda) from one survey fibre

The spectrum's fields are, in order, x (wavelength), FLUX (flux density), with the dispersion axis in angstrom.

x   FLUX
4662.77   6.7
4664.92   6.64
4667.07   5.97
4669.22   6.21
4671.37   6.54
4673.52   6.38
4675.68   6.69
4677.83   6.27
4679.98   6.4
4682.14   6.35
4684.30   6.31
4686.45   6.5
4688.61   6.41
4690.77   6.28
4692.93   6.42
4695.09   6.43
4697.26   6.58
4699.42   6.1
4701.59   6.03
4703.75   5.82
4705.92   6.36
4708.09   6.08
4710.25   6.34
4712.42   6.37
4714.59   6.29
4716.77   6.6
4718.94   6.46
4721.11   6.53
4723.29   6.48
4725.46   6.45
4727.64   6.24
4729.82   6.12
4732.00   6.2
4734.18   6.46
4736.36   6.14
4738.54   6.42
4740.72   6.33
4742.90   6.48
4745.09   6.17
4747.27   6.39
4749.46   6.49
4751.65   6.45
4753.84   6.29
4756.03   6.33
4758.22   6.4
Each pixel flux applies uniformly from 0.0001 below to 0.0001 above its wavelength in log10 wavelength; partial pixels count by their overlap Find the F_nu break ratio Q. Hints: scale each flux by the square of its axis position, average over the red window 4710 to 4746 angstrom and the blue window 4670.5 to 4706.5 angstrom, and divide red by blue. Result 1.0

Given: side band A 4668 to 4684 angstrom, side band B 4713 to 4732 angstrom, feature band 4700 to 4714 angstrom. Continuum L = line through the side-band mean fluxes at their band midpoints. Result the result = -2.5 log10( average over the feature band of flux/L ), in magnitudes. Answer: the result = 0.04 mag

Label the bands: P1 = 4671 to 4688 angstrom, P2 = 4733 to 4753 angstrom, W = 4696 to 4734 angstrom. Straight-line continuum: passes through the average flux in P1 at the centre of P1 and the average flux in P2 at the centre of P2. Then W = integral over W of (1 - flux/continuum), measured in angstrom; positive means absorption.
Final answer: 0.5 angstrom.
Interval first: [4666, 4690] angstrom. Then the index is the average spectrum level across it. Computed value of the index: 6.37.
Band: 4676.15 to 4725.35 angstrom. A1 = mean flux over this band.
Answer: 6.34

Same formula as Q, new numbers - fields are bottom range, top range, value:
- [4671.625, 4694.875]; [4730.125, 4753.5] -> 1.01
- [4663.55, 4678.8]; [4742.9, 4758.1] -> 1.03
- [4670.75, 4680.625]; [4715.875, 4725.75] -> 1.03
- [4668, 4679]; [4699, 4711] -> 0.97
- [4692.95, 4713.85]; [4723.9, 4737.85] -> 1.02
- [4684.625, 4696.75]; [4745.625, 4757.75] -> 1.02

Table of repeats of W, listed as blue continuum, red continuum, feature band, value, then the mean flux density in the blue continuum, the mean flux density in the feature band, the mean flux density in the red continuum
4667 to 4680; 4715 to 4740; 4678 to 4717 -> 0.4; 6.38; 6.31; 6.37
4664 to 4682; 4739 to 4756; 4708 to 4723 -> -0.1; 6.38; 6.41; 6.37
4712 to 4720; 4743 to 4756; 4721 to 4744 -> 0.2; 6.43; 6.34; 6.36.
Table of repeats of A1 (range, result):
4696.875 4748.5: 6.31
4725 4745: 6.3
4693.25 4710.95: 6.22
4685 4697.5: 6.42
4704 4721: 6.34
